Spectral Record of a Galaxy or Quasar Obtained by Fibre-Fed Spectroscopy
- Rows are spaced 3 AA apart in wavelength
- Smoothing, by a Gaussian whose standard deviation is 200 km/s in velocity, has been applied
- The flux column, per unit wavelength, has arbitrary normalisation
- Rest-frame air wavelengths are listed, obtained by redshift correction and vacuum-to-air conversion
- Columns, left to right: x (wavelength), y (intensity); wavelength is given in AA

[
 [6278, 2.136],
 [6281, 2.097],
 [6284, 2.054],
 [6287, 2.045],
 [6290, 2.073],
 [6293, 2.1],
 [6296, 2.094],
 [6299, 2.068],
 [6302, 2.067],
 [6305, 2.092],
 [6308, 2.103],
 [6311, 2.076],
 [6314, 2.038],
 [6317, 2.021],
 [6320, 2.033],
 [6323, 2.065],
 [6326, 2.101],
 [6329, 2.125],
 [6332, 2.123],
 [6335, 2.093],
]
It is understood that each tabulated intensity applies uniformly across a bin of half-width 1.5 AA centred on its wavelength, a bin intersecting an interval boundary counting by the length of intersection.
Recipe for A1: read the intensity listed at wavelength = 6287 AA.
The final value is 2.045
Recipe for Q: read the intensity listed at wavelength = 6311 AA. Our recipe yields 2.076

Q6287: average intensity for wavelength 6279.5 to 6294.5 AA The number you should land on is 2.07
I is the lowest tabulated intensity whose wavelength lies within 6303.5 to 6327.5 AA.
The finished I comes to 2.021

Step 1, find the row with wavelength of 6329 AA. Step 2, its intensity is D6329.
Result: 2.125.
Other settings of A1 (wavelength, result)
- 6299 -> 2.068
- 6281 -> 2.097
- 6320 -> 2.033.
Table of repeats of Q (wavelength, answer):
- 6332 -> 2.123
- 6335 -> 2.093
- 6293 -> 2.1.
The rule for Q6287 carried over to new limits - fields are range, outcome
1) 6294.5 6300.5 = 2.08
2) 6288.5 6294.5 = 2.09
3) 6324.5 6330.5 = 2.11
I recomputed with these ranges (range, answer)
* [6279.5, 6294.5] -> 2.045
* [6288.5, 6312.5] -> 2.067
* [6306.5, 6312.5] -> 2.076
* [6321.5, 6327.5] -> 2.065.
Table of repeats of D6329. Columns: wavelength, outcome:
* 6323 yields 2.065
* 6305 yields 2.092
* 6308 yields 2.103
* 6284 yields 2.054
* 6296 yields 2.094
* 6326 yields 2.101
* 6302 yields 2.067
